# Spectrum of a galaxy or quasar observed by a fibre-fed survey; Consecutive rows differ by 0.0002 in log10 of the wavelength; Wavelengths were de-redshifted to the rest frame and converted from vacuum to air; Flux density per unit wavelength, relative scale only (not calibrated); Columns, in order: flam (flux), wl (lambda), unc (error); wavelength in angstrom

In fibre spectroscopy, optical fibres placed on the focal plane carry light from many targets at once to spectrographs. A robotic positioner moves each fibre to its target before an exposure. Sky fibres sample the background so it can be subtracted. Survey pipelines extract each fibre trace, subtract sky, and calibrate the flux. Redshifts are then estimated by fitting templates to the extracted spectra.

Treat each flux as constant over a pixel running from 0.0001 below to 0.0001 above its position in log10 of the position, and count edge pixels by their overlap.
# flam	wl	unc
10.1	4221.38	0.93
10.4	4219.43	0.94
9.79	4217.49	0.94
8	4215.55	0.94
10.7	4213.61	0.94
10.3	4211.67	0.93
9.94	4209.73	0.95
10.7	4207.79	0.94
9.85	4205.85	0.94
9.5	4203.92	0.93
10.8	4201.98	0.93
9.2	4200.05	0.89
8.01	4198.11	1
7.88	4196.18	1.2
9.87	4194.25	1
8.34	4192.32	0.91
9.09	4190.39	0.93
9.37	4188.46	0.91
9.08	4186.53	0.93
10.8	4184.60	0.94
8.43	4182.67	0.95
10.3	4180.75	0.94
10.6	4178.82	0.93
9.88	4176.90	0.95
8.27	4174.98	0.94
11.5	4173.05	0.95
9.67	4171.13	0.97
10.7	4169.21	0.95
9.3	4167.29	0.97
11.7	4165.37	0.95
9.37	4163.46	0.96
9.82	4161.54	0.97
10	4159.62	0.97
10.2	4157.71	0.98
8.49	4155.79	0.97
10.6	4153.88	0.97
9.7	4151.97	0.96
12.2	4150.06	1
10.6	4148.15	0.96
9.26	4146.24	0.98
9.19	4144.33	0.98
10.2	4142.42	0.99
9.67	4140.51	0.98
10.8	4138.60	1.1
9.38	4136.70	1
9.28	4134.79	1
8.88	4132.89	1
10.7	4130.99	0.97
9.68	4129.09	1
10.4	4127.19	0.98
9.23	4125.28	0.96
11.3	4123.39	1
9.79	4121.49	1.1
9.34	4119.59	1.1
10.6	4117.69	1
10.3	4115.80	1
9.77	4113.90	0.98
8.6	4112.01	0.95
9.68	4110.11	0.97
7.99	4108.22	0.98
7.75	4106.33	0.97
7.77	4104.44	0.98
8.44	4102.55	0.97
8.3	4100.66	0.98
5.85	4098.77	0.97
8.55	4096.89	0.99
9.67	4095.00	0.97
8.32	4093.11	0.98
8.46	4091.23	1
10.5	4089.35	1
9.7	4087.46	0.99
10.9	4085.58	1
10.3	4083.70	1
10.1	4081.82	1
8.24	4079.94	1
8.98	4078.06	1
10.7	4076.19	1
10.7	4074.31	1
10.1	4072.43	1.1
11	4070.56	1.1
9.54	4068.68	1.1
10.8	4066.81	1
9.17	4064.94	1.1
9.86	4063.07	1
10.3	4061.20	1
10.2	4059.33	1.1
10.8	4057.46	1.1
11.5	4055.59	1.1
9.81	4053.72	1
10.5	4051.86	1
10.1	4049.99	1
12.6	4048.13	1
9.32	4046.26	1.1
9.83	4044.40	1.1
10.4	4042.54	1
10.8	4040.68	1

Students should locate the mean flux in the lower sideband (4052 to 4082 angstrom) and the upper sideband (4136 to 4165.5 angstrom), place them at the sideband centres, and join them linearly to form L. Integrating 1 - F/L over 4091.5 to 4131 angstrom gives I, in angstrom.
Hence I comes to 3.8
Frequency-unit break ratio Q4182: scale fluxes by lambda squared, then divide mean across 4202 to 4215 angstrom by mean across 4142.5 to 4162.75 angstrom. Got 1.04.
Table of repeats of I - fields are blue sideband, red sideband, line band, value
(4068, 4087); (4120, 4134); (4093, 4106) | 2.5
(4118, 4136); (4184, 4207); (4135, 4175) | -1.8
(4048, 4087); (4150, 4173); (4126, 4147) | 0.8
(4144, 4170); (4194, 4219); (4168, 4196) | 0.6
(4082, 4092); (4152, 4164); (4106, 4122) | 0.9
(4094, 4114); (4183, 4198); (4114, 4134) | -3.5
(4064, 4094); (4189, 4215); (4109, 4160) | -1.1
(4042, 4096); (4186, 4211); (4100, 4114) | 2.0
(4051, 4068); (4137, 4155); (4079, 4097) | 1.3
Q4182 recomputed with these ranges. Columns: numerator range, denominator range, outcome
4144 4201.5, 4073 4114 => 1.12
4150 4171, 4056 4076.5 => 1.02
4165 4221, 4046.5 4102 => 1.05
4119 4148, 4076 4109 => 1.13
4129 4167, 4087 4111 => 1.20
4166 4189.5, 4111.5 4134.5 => 1.02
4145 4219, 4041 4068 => 1.00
